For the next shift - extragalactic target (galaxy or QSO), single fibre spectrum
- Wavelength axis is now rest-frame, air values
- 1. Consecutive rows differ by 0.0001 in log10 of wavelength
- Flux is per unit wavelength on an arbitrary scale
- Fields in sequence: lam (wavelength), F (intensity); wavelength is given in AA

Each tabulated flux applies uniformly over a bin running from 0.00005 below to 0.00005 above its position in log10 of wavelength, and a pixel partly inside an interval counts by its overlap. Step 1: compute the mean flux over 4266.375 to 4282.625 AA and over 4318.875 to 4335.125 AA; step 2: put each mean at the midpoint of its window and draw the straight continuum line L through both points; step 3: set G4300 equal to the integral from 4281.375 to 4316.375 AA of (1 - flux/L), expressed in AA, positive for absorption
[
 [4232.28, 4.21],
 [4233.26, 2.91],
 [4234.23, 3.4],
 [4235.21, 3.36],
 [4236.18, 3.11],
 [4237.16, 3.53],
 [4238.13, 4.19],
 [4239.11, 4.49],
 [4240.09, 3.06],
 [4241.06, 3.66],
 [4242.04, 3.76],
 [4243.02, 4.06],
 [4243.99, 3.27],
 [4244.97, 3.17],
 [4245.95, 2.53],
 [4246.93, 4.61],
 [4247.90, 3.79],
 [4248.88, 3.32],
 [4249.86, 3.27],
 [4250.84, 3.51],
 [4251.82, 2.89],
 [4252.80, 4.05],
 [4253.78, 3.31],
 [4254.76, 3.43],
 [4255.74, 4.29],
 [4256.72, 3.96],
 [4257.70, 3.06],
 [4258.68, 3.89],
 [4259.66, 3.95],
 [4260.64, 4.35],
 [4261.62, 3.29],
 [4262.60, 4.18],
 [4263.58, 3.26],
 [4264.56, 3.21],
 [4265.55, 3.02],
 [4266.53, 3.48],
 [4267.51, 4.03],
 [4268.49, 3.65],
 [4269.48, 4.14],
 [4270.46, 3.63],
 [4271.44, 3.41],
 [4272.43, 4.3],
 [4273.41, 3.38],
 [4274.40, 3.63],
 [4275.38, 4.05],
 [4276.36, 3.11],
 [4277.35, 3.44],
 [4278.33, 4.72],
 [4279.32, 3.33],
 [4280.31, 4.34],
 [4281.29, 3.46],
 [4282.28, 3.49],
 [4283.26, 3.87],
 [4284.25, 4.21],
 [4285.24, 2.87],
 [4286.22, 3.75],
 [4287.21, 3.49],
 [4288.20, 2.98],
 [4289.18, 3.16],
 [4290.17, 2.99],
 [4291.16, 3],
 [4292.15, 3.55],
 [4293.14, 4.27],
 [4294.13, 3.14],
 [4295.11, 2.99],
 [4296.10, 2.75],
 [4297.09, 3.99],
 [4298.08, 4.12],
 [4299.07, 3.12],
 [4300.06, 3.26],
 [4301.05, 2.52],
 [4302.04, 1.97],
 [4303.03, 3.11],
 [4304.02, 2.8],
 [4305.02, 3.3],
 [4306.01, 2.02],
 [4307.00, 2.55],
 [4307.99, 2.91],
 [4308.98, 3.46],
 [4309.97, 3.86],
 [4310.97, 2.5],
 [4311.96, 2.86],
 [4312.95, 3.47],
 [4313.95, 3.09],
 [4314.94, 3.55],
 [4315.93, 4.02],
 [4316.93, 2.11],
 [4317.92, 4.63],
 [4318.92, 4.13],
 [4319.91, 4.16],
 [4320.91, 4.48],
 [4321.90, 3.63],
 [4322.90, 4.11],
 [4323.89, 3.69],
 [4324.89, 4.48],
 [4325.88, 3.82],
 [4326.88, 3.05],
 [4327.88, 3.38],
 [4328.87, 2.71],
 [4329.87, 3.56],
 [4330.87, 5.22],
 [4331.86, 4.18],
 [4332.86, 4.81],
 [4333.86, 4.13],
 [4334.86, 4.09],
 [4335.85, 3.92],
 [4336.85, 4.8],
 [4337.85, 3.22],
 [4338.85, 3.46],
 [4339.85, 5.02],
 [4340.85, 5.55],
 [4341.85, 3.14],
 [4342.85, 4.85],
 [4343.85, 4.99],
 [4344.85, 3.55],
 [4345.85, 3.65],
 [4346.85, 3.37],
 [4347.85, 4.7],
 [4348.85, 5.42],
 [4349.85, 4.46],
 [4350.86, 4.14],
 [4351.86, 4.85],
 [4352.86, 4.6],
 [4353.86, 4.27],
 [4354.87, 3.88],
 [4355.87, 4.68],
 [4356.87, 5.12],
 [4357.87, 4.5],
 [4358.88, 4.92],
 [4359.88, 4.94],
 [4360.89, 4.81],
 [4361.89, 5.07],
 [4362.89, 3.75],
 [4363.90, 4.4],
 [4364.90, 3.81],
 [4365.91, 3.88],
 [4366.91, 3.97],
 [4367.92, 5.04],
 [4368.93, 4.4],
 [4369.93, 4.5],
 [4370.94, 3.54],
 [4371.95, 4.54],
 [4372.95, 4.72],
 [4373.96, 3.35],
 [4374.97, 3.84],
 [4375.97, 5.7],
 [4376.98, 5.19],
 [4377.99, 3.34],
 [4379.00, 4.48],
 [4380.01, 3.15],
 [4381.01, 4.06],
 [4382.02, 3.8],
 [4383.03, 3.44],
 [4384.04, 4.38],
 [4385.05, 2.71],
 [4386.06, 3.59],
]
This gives 5.6 AA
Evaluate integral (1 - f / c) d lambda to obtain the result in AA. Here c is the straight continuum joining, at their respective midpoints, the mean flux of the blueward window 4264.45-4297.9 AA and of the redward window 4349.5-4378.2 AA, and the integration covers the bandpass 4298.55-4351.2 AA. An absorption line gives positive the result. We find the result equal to 4.18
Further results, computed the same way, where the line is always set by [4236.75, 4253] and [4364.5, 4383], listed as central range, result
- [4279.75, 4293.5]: 0.92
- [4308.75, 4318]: 1.43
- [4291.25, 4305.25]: 2.30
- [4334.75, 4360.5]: -2.19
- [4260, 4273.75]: 0.06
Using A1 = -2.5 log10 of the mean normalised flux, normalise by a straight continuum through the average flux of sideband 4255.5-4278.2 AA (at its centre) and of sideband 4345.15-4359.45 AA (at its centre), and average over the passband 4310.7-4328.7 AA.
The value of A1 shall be 0.15 mag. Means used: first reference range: 3.69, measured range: 3.62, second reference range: 4.46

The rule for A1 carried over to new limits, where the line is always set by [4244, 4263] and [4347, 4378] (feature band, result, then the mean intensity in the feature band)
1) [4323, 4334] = 0.077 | 3.91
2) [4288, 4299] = 0.169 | 3.36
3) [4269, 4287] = 0.022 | 3.73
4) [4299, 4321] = 0.262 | 3.19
